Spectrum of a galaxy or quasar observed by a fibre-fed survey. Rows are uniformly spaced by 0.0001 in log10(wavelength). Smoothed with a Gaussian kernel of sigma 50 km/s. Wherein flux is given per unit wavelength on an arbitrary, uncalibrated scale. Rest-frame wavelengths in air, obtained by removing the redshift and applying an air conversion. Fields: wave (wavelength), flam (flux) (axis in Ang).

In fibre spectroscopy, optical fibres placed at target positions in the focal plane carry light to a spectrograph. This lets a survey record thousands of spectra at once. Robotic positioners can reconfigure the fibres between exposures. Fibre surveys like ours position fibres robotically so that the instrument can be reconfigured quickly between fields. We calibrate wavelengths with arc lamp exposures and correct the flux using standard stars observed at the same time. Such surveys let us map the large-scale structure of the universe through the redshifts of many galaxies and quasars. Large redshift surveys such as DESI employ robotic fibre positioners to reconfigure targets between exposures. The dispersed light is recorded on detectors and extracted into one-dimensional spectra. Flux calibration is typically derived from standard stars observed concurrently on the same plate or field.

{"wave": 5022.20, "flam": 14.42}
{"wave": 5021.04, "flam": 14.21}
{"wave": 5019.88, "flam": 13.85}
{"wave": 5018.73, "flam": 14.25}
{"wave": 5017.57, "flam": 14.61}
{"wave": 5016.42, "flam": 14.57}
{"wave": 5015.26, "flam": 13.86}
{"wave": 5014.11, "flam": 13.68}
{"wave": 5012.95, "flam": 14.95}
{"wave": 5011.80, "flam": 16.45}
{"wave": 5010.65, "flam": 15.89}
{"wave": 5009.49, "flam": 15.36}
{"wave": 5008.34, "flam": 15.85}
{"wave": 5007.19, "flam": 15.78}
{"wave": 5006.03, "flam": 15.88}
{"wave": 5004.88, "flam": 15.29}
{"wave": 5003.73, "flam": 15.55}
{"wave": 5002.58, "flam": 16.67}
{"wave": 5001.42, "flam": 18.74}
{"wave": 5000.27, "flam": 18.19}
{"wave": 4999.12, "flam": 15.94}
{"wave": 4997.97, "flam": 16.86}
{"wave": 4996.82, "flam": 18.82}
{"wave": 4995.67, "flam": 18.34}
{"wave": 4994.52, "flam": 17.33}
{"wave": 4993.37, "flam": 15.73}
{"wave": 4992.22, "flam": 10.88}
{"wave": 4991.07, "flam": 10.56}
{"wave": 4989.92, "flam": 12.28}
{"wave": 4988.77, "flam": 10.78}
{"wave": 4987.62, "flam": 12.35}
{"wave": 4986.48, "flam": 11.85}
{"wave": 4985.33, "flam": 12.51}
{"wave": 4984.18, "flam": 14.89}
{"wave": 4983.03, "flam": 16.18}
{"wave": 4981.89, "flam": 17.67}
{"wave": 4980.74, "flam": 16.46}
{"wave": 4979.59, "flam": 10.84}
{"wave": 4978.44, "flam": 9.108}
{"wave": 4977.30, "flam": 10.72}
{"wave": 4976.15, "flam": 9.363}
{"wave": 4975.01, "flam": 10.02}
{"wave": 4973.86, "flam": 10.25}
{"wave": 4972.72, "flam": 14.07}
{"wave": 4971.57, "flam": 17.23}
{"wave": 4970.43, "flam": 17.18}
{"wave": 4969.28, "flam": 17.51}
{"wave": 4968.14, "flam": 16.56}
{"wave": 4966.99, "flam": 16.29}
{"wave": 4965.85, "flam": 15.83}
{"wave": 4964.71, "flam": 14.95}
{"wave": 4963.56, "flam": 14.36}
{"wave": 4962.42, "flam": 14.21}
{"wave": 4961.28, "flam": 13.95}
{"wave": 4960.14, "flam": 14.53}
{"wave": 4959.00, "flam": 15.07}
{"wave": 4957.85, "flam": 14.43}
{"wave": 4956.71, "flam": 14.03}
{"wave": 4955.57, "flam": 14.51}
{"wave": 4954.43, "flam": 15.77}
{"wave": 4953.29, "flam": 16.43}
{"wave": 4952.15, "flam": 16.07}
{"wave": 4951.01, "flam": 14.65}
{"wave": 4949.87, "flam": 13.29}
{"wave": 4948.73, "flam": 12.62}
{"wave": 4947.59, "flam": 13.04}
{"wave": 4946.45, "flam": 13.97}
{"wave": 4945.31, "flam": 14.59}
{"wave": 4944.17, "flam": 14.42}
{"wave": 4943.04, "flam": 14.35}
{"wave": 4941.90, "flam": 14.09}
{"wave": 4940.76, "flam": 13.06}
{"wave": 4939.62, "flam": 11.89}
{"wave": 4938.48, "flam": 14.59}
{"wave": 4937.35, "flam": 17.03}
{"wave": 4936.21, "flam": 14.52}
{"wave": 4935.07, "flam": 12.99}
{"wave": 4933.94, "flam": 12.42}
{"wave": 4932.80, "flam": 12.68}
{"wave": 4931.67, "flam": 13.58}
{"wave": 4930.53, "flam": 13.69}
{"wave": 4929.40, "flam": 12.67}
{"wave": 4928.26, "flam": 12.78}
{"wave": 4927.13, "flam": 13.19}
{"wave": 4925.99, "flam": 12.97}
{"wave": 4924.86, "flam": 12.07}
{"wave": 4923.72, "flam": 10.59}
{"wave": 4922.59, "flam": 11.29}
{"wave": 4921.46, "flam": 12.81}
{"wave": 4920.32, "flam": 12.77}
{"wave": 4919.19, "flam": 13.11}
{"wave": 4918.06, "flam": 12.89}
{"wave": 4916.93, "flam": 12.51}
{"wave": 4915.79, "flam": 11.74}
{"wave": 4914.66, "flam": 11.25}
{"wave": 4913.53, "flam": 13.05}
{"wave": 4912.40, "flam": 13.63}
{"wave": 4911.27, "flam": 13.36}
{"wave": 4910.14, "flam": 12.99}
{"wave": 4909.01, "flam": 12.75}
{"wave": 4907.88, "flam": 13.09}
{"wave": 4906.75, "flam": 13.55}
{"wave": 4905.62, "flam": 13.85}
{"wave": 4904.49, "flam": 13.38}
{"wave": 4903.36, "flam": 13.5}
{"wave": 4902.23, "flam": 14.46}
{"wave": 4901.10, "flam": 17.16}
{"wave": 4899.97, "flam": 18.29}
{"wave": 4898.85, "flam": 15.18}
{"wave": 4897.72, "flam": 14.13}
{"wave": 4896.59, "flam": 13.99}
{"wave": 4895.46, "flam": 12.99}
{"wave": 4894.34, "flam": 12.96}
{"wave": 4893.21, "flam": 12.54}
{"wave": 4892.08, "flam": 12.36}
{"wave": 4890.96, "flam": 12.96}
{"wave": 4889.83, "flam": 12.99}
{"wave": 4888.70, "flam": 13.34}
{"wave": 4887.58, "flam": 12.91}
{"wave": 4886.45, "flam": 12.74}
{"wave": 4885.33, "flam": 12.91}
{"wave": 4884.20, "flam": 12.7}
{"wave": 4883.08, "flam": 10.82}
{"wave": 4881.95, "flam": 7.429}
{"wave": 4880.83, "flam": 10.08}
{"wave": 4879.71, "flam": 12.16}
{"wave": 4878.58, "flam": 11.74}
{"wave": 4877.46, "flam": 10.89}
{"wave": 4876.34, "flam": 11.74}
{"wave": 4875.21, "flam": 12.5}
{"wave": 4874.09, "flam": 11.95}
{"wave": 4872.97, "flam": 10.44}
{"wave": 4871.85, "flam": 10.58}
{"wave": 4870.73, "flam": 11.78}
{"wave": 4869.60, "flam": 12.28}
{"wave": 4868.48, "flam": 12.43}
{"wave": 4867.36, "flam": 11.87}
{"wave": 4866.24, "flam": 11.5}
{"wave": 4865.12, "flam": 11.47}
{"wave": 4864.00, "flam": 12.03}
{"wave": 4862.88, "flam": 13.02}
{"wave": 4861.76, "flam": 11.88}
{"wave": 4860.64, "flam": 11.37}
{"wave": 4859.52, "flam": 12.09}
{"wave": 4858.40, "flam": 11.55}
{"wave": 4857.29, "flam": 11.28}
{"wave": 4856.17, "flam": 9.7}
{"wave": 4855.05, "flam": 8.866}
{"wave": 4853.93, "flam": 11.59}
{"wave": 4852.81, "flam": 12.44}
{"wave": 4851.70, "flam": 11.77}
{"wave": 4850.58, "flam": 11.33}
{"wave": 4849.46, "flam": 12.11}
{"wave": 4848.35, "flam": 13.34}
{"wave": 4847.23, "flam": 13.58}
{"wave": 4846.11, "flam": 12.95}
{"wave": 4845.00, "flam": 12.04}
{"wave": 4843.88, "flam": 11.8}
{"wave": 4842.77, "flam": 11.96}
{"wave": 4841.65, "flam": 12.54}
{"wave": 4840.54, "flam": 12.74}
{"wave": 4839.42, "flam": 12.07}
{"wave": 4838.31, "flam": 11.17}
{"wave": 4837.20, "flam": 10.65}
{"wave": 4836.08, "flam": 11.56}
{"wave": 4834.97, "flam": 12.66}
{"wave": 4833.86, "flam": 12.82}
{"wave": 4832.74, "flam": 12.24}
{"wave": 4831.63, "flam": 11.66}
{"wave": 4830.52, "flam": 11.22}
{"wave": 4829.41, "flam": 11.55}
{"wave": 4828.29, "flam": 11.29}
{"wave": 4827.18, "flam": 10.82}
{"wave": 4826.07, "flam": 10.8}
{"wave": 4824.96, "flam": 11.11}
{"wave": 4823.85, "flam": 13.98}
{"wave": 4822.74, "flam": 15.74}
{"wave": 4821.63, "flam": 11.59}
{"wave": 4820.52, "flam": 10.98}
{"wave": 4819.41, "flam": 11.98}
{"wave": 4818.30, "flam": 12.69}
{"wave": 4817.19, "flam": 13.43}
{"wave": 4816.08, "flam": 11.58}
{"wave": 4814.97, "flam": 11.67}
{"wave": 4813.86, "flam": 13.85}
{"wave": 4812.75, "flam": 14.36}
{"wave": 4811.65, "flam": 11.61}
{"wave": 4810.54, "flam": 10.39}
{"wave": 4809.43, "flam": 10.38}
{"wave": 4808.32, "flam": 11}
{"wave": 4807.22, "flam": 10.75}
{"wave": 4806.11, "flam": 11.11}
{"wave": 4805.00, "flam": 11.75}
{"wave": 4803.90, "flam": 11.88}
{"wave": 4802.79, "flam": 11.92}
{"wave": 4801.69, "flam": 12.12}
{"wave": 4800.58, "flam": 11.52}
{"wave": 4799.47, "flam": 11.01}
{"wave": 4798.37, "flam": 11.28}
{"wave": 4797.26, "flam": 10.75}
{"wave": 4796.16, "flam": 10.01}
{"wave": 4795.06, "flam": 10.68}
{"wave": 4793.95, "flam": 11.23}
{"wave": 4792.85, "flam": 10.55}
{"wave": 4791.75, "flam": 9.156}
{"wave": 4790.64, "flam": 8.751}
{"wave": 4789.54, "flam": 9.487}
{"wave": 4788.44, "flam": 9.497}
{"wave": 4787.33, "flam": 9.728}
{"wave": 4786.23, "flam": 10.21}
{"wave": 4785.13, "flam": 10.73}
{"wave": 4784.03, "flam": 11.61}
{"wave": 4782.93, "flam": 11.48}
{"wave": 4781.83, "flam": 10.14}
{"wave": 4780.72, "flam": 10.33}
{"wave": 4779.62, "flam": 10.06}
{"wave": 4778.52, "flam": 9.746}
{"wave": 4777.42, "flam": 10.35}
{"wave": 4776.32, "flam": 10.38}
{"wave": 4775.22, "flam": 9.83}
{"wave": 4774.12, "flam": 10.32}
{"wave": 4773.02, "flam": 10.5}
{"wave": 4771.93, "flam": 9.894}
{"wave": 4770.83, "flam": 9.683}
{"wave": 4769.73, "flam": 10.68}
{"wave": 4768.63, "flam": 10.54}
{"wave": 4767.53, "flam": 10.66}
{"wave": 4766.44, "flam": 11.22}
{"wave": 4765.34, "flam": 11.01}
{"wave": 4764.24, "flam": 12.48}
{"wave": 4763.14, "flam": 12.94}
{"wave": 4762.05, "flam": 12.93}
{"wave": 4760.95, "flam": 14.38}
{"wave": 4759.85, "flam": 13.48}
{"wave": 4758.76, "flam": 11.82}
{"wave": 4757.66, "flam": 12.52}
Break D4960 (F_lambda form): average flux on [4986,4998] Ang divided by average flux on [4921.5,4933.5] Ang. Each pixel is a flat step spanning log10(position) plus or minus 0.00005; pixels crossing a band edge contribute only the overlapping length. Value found 1.1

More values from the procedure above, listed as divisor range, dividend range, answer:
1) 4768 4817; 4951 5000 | 1.33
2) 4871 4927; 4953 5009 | 1.15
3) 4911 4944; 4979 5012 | 1.16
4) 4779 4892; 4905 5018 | 1.22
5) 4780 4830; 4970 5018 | 1.28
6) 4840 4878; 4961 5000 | 1.20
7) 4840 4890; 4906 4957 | 1.14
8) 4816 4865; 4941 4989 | 1.18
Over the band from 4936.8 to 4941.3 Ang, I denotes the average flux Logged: 14.1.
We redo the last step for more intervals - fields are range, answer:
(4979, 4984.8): 15.2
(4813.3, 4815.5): 12.8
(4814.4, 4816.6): 11.6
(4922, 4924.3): 11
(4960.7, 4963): 14.1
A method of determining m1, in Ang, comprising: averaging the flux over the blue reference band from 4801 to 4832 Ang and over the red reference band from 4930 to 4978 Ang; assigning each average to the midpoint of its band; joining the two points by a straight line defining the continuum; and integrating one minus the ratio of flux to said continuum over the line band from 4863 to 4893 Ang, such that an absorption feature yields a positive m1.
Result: 2.5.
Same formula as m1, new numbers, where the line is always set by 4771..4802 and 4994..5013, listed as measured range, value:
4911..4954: 3.7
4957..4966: 0.5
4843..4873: 1.6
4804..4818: -0.9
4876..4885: 1.5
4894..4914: -0.4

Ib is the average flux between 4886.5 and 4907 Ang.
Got 13.9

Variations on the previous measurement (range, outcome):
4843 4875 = 11.8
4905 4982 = 13.6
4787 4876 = 11.6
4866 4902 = 12.5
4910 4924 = 12.5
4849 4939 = 12.6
